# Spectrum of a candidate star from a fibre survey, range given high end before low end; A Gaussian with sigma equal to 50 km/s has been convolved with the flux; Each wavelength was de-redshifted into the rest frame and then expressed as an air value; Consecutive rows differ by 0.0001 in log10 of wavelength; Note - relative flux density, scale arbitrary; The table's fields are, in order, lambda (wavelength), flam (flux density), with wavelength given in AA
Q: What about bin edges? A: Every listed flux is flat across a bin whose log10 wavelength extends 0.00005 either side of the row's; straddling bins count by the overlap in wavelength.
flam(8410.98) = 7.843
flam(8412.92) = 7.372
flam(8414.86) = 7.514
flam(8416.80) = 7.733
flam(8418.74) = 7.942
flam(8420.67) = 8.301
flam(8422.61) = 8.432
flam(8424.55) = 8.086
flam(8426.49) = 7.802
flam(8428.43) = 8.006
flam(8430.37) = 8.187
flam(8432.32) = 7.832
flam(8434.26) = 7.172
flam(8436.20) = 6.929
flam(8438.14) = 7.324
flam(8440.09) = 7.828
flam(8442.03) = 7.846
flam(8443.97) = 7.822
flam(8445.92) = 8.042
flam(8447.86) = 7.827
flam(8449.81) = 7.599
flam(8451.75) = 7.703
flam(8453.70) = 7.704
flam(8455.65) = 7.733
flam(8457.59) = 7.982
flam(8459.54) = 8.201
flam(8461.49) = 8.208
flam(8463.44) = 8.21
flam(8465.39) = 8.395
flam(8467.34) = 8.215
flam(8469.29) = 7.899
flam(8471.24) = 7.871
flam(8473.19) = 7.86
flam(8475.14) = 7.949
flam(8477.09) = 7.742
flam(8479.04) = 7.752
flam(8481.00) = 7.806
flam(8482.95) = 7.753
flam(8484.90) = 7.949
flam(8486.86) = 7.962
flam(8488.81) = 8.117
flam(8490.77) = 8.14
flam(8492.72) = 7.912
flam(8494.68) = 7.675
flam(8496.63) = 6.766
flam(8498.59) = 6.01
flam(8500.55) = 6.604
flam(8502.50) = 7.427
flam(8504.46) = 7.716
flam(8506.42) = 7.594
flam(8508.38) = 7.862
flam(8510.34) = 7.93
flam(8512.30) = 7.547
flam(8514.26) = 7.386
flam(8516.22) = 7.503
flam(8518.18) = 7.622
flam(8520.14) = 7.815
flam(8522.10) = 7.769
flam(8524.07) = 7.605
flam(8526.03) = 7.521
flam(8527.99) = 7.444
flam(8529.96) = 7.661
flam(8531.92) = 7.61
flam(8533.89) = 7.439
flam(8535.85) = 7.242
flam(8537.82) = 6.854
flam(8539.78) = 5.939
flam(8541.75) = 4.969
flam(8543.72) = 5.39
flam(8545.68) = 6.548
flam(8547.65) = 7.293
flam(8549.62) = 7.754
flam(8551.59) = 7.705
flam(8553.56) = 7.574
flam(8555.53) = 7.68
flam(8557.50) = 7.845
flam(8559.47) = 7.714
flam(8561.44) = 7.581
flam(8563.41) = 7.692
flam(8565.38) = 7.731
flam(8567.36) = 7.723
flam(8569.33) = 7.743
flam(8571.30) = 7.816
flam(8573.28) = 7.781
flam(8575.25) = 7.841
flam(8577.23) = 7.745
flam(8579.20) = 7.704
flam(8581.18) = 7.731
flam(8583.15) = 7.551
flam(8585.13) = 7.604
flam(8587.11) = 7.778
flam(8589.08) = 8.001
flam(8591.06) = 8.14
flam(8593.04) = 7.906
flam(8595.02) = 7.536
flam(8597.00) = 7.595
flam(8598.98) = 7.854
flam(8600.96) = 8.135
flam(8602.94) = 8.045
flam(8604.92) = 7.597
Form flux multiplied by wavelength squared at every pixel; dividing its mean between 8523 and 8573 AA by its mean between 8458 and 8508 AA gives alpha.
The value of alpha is 0.96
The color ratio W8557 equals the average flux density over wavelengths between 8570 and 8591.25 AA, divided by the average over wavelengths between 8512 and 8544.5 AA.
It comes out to 1.09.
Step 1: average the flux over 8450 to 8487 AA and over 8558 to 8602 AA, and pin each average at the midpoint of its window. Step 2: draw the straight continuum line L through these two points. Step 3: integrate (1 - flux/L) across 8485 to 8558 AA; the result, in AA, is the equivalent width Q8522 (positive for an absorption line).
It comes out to 4.8 AA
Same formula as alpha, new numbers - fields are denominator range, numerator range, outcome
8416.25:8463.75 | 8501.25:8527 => 0.99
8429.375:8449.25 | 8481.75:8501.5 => 0.99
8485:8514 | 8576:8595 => 1.05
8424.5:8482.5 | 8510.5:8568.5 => 0.95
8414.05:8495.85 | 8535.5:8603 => 0.97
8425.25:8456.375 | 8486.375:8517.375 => 0.99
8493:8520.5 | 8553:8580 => 1.06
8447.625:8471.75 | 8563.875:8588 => 1.00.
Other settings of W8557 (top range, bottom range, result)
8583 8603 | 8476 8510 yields 1.03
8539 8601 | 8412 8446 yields 0.96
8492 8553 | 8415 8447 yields 0.92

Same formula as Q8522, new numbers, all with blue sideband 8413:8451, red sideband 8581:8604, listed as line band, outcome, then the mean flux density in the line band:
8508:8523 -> 0.3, 7.67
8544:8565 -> 0.9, 7.47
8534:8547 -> 2.6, 6.27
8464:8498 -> -0.2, 7.85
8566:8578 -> 0.1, 7.77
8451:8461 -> -0.1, 7.88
